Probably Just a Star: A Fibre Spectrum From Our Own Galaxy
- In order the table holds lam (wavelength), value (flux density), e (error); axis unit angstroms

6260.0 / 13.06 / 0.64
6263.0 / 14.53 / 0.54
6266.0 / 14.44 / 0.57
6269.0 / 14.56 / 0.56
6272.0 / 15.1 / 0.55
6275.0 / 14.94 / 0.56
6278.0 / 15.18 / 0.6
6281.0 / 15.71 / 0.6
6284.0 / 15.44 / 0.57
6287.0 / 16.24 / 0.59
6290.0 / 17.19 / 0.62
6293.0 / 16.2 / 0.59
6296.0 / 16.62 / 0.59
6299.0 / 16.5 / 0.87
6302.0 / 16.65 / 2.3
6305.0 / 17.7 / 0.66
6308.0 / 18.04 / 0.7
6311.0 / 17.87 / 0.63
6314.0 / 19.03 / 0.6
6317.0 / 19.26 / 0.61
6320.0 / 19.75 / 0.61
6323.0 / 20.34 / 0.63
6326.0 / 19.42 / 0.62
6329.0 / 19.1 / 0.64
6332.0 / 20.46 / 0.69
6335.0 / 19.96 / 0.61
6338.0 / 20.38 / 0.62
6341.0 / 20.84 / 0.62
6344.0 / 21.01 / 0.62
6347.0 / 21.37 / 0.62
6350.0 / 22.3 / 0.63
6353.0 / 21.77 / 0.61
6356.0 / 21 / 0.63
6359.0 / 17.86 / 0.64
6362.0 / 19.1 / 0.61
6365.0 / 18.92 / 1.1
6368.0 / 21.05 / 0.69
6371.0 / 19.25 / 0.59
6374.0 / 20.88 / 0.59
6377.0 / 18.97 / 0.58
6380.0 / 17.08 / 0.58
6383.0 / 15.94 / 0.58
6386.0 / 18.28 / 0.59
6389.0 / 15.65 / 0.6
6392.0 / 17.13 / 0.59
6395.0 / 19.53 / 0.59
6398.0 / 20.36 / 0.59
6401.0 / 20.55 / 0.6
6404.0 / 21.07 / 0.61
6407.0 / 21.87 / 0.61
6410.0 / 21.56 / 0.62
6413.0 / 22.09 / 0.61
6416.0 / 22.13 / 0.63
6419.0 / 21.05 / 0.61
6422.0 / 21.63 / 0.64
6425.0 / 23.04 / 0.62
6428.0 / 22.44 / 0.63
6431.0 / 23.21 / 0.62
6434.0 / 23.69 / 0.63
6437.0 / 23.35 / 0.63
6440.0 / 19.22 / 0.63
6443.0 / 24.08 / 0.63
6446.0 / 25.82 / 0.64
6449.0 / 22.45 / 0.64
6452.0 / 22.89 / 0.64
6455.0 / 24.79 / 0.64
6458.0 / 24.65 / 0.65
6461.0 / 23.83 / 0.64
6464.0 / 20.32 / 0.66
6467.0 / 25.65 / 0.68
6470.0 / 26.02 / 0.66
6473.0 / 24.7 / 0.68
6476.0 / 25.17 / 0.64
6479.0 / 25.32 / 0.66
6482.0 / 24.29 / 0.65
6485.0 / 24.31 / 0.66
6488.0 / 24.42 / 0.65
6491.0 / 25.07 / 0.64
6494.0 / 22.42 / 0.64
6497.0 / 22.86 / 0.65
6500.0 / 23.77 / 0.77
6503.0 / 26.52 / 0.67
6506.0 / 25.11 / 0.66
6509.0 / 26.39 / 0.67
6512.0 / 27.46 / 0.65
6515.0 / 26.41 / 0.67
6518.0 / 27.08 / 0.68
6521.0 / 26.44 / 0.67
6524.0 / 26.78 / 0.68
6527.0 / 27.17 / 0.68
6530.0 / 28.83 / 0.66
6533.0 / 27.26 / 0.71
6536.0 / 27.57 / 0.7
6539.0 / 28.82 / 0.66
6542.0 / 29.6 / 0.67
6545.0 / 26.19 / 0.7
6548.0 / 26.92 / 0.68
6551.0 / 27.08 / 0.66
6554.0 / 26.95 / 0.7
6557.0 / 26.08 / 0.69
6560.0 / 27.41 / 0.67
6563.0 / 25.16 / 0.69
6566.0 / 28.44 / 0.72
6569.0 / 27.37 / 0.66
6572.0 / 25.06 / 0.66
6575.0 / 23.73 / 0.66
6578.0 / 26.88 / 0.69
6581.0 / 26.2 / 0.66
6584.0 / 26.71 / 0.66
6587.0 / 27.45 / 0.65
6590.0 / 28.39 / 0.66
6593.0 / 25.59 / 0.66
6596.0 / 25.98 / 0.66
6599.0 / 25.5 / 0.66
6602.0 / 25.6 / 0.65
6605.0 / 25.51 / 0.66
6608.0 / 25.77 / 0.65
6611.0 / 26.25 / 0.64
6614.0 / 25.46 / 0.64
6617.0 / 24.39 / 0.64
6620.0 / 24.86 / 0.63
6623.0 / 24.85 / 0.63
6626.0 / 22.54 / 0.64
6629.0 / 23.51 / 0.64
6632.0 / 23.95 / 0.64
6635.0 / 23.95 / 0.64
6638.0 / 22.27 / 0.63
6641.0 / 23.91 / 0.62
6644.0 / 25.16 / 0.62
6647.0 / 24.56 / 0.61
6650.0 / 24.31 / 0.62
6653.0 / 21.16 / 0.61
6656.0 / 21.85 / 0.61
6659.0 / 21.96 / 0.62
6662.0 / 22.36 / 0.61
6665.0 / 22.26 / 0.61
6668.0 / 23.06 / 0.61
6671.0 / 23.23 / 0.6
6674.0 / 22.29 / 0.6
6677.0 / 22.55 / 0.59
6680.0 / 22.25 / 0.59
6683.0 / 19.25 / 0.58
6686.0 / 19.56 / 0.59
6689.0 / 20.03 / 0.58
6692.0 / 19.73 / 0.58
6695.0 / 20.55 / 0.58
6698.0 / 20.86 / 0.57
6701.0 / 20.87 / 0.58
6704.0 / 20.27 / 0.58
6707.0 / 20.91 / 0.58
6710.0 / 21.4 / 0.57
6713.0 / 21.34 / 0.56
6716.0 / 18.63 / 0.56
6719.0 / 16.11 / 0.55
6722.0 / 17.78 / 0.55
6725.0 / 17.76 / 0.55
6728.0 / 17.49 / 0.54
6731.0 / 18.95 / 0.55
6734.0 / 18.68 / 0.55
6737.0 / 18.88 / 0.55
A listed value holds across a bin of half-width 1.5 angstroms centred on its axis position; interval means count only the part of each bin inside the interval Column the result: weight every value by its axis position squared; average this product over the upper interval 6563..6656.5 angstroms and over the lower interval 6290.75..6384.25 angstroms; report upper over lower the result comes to 1.42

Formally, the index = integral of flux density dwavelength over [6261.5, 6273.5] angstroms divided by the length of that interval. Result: 14.7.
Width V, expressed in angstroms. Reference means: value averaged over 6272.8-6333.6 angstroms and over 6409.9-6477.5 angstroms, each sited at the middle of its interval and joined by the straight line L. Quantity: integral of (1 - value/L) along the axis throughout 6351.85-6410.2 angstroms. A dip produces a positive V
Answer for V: 3.8 angstroms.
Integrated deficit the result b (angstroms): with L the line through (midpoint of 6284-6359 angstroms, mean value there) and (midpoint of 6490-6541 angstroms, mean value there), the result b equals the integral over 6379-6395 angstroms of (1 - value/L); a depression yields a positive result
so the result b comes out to 3.3 angstroms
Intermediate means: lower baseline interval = 19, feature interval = 17.1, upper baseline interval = 26.3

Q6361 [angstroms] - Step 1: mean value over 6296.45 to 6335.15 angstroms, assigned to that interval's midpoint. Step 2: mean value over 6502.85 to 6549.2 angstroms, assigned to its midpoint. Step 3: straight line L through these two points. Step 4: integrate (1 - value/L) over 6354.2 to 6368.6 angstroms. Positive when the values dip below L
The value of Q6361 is 0.7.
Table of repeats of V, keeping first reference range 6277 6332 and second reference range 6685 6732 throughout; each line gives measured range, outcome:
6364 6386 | -1.0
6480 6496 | -4.8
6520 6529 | -4.0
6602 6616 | -4.9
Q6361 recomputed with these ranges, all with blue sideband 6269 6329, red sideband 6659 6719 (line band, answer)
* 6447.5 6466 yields -4.42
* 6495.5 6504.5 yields -2.45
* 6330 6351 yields -3.84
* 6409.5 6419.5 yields -1.89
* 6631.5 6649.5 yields -3.01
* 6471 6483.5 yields -3.94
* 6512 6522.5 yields -4.03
